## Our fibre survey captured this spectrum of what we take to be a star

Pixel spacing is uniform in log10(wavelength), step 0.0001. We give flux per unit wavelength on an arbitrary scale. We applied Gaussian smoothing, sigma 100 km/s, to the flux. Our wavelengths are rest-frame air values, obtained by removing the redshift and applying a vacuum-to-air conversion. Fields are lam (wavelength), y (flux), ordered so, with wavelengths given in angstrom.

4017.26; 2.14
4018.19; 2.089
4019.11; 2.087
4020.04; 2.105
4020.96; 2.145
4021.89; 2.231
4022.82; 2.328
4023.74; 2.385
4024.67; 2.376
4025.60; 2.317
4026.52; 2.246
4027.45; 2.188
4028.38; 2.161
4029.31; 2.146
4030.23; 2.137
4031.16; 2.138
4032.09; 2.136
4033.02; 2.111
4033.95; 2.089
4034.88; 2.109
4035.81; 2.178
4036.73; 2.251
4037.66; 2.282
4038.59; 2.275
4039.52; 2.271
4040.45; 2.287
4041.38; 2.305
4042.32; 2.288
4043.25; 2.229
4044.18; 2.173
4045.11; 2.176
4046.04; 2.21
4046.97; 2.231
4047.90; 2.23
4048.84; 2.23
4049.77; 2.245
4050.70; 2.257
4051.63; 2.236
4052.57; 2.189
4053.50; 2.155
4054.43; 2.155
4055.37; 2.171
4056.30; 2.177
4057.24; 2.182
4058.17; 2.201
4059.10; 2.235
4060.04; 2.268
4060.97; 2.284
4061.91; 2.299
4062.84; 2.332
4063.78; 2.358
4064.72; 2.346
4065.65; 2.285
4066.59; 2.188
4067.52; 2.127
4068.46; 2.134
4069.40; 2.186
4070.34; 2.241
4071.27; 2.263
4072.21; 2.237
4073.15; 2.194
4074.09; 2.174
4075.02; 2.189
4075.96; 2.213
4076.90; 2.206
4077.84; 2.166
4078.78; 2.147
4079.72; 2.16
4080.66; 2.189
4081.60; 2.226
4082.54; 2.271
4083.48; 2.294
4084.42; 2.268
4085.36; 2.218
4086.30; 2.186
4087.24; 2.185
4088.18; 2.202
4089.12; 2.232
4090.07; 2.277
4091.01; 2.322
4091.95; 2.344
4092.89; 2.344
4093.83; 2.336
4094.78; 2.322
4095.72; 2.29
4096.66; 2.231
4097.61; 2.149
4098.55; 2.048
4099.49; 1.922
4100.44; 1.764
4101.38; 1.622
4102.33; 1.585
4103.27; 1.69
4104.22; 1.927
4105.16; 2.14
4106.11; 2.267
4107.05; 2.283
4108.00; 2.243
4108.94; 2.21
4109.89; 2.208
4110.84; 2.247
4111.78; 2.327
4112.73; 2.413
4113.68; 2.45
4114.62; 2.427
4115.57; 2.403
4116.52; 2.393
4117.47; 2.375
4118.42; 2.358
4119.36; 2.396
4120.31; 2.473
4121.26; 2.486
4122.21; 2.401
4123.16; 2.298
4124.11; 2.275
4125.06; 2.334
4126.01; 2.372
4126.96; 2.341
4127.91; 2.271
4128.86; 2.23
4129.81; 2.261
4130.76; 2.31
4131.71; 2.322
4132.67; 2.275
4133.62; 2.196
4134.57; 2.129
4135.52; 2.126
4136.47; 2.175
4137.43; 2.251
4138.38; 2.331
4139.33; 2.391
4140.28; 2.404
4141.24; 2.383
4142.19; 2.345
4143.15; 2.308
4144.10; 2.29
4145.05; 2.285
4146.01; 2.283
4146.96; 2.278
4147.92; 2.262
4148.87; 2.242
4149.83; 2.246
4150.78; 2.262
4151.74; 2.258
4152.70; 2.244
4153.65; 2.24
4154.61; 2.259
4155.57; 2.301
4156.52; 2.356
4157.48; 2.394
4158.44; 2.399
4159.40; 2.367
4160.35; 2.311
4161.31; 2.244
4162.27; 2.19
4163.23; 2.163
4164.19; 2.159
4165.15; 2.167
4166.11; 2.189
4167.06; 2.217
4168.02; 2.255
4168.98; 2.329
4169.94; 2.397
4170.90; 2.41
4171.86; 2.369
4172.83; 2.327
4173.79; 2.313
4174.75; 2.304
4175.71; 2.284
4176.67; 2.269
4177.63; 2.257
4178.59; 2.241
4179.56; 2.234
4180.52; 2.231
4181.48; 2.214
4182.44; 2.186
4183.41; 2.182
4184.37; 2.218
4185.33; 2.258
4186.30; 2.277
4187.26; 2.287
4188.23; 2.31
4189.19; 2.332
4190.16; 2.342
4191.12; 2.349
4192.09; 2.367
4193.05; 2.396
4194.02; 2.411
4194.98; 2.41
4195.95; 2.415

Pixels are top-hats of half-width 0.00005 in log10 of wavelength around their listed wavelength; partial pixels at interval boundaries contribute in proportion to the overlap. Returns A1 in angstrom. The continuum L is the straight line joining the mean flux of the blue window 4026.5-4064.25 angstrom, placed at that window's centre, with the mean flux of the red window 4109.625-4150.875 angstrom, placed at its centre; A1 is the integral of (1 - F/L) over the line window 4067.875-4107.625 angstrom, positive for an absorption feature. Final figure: 1.9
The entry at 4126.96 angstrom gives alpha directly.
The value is 2.341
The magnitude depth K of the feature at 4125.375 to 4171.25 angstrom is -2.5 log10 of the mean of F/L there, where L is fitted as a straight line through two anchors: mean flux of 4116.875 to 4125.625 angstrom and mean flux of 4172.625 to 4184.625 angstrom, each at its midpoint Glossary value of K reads 0.02 mag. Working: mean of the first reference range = 2.38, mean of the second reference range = 2.25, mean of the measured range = 2.28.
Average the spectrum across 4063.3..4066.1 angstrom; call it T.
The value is 2.33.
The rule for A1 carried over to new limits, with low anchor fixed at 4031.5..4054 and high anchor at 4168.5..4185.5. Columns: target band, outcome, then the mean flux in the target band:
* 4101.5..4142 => -0.2 angstrom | 2.27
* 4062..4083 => 0.1 angstrom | 2.22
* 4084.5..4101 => 0.3 angstrom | 2.2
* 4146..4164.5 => 0.0 angstrom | 2.27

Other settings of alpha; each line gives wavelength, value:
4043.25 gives 2.229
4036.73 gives 2.251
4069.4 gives 2.186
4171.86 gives 2.369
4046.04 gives 2.21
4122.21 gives 2.401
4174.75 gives 2.304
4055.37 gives 2.171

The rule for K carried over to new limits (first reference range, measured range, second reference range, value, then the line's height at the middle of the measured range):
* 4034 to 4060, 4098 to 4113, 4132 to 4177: 0.10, 2.25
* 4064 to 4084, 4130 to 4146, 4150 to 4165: -0.01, 2.26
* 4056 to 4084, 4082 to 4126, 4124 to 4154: 0.01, 2.25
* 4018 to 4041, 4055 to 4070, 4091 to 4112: -0.04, 2.16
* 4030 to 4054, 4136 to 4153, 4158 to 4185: -0.02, 2.25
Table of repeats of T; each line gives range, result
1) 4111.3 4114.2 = 2.4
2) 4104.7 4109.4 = 2.23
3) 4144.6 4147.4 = 2.28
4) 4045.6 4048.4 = 2.22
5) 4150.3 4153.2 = 2.26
